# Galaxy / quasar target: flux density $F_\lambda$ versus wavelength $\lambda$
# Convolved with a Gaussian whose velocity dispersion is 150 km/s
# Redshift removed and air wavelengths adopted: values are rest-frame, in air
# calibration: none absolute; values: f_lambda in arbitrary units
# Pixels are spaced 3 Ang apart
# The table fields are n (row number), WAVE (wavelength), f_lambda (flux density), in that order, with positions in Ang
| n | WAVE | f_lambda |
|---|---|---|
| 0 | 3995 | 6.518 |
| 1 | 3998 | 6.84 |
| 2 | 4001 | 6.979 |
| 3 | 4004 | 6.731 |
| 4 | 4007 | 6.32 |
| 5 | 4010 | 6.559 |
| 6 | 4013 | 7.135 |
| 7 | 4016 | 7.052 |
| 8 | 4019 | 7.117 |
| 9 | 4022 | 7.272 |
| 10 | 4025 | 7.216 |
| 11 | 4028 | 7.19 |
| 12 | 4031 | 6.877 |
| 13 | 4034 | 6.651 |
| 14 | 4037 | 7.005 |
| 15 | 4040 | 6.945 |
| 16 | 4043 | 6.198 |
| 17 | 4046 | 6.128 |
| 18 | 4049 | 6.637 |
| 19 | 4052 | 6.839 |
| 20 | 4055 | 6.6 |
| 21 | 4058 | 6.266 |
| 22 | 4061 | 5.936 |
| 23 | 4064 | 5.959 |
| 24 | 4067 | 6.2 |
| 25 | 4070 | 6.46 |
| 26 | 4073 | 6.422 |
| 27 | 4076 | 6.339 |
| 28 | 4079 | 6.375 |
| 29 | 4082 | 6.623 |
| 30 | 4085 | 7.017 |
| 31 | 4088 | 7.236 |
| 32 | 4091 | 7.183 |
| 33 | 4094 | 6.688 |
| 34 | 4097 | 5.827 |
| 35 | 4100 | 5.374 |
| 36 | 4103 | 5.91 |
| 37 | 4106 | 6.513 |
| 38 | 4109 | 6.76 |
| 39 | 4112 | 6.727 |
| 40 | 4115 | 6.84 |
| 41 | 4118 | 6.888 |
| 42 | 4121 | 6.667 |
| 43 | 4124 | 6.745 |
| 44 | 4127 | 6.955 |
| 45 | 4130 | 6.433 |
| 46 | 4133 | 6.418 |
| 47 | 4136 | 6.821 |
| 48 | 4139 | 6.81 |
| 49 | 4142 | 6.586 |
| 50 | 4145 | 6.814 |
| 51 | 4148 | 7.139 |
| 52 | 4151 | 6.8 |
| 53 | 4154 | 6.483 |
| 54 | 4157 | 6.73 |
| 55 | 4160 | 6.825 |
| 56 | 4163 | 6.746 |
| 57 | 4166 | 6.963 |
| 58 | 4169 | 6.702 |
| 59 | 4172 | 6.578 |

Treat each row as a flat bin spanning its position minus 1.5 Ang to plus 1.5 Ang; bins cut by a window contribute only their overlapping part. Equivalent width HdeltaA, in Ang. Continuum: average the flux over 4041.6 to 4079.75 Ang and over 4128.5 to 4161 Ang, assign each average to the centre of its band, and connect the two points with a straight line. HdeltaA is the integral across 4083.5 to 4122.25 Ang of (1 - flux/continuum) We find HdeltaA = -0.37 Ang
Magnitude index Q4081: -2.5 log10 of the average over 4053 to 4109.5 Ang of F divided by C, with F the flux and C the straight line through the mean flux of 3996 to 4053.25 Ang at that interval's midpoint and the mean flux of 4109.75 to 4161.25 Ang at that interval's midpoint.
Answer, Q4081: 0.06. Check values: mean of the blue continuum 6.82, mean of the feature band 6.4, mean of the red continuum 6.75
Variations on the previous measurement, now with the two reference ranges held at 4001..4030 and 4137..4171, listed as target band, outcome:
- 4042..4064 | 0.09 mag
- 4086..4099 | 0.03 mag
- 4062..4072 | 0.11 mag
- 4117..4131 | 0.01 mag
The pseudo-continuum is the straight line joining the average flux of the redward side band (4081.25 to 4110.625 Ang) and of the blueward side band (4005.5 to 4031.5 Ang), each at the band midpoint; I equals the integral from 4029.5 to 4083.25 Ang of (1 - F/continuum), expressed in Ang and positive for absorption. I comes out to 2.2 Ang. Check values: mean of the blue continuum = 6.97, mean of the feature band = 6.47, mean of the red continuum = 6.51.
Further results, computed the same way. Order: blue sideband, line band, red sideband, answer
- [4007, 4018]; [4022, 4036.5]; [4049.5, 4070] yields -0.8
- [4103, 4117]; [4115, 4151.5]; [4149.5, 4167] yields -0.4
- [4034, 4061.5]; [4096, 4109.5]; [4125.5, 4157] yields 1.2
